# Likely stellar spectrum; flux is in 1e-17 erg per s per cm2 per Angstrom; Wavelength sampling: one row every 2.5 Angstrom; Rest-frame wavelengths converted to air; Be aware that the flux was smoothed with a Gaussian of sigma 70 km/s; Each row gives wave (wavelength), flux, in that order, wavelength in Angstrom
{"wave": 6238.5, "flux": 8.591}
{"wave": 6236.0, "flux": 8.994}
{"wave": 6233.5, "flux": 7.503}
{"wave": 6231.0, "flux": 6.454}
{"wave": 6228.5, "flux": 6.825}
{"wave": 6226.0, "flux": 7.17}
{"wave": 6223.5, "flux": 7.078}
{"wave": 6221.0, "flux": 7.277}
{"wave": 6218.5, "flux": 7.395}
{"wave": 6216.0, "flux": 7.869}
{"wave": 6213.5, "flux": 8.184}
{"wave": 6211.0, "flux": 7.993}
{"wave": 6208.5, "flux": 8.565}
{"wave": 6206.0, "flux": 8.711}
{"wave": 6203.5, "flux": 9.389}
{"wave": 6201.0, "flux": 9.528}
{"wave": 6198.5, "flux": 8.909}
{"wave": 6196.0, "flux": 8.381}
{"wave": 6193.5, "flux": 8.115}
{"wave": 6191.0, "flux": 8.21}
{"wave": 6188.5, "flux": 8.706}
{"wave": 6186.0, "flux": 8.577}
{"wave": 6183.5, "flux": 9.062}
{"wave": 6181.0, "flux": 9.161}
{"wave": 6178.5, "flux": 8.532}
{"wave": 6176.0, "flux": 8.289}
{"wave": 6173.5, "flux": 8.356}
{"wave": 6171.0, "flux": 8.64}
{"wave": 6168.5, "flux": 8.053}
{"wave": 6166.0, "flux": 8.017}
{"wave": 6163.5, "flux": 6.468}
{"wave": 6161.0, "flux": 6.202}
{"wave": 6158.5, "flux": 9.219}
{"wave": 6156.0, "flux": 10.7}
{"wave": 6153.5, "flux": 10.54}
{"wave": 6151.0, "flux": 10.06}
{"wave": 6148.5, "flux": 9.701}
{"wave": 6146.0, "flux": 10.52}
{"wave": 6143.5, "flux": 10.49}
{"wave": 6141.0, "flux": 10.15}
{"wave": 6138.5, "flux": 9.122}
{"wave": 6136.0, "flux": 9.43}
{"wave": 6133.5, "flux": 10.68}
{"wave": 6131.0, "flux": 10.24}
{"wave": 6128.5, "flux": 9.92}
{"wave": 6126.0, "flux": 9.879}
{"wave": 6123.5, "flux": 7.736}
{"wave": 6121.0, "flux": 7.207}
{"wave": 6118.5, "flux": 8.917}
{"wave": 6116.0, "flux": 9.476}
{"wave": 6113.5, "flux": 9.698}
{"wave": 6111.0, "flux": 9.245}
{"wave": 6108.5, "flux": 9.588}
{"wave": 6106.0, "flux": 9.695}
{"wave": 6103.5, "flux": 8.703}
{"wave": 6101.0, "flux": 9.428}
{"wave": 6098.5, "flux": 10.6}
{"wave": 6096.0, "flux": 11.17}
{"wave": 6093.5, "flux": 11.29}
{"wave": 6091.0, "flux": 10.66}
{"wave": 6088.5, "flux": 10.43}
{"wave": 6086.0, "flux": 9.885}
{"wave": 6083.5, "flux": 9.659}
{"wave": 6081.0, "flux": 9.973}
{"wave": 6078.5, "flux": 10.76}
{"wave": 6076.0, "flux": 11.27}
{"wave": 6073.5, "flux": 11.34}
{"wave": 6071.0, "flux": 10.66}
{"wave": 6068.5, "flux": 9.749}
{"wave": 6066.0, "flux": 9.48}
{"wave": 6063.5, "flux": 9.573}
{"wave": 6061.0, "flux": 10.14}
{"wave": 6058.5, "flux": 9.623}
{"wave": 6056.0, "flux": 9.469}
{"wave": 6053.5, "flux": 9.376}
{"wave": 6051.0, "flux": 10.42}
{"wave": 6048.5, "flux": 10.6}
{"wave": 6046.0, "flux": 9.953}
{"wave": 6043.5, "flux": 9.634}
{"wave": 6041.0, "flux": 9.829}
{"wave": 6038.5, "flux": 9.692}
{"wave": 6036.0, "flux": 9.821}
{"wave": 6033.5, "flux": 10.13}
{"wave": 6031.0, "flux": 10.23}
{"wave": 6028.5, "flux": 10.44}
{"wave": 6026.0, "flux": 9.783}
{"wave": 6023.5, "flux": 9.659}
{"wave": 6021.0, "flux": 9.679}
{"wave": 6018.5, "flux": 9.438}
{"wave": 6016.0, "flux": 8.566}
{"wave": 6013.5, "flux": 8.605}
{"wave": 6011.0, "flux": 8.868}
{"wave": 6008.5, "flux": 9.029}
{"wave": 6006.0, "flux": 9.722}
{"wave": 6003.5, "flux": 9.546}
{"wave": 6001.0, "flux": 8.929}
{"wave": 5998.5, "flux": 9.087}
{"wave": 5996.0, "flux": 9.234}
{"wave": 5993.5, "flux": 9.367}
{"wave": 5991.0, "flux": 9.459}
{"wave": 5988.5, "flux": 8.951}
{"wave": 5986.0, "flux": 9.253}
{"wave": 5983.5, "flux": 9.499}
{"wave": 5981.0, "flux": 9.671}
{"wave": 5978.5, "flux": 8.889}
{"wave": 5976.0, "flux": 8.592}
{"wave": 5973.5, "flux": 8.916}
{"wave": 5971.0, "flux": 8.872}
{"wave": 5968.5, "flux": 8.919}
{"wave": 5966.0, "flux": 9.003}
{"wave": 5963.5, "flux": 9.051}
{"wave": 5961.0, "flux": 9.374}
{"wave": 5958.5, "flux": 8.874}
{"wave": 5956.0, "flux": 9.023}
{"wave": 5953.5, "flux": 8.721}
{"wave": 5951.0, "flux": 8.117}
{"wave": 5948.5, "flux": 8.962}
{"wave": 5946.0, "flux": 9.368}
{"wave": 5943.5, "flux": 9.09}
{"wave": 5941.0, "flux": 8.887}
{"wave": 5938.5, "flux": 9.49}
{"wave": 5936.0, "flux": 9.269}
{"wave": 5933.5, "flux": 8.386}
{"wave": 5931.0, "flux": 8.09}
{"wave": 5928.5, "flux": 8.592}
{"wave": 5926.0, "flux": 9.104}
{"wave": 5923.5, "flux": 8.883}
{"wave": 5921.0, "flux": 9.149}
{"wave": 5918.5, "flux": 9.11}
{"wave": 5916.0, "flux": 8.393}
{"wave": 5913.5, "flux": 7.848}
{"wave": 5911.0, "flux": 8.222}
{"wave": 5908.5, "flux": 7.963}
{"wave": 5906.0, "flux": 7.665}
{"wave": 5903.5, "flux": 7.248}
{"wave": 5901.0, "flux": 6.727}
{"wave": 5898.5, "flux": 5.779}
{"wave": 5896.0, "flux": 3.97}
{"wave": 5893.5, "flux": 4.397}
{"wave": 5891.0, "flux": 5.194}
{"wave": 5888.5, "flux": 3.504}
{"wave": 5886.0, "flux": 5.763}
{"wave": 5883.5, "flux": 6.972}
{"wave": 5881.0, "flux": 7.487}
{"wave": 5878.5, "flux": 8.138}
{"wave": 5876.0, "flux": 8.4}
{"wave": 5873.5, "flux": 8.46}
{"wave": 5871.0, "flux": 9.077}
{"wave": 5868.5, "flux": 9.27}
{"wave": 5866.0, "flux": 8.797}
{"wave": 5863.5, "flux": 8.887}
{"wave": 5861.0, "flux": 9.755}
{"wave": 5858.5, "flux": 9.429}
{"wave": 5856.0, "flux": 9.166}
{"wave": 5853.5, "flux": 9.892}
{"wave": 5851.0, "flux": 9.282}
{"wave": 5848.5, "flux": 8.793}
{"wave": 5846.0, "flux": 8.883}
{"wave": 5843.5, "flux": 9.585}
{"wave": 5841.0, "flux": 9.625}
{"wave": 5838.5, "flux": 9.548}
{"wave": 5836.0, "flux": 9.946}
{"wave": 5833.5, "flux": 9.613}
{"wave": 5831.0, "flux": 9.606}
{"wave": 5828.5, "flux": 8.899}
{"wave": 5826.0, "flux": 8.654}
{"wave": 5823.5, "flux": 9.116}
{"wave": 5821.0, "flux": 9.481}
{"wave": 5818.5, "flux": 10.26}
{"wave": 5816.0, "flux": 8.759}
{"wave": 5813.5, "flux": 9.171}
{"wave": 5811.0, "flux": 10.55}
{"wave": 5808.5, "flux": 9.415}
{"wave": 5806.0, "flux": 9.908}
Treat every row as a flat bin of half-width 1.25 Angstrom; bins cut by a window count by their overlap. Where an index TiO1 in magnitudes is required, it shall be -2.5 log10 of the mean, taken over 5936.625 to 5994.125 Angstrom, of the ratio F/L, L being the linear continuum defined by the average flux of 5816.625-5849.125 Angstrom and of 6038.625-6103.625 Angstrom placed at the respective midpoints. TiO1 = 0.09 mag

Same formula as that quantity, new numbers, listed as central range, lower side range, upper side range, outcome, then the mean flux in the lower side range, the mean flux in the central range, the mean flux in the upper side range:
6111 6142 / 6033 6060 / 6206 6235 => -0.07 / 9.86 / 9.36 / 7.55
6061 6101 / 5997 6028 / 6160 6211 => -0.17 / 9.27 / 10.4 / 8.39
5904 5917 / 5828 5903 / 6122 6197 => 0.03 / 8.08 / 7.97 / 9.03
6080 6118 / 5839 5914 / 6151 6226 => -0.20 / 7.82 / 9.95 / 8.42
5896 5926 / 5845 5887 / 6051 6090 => 0.15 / 8.63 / 7.79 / 10.1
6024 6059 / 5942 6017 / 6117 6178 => -0.10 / 9.05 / 9.93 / 9.1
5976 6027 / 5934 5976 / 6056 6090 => 0.02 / 8.97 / 9.24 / 10.2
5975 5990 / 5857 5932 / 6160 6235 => -0.18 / 7.68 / 9.16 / 8.06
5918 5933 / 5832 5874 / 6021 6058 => 0.09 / 9.31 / 8.79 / 9.92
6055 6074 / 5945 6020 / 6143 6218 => -0.12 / 9.06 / 9.96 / 8.74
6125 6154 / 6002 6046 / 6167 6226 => -0.15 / 9.58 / 10.1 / 8.36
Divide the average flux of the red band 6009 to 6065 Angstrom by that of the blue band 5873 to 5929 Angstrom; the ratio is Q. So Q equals 1.3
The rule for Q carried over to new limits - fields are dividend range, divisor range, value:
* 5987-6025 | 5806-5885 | 1.01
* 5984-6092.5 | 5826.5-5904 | 1.21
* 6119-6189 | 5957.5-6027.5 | 0.99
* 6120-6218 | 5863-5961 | 1.12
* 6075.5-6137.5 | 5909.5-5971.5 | 1.11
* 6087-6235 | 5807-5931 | 1.06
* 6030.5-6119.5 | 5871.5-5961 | 1.28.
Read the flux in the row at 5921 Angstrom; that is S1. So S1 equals 9.149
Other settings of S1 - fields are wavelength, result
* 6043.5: 9.634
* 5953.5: 8.721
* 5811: 10.55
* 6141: 10.15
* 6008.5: 9.029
